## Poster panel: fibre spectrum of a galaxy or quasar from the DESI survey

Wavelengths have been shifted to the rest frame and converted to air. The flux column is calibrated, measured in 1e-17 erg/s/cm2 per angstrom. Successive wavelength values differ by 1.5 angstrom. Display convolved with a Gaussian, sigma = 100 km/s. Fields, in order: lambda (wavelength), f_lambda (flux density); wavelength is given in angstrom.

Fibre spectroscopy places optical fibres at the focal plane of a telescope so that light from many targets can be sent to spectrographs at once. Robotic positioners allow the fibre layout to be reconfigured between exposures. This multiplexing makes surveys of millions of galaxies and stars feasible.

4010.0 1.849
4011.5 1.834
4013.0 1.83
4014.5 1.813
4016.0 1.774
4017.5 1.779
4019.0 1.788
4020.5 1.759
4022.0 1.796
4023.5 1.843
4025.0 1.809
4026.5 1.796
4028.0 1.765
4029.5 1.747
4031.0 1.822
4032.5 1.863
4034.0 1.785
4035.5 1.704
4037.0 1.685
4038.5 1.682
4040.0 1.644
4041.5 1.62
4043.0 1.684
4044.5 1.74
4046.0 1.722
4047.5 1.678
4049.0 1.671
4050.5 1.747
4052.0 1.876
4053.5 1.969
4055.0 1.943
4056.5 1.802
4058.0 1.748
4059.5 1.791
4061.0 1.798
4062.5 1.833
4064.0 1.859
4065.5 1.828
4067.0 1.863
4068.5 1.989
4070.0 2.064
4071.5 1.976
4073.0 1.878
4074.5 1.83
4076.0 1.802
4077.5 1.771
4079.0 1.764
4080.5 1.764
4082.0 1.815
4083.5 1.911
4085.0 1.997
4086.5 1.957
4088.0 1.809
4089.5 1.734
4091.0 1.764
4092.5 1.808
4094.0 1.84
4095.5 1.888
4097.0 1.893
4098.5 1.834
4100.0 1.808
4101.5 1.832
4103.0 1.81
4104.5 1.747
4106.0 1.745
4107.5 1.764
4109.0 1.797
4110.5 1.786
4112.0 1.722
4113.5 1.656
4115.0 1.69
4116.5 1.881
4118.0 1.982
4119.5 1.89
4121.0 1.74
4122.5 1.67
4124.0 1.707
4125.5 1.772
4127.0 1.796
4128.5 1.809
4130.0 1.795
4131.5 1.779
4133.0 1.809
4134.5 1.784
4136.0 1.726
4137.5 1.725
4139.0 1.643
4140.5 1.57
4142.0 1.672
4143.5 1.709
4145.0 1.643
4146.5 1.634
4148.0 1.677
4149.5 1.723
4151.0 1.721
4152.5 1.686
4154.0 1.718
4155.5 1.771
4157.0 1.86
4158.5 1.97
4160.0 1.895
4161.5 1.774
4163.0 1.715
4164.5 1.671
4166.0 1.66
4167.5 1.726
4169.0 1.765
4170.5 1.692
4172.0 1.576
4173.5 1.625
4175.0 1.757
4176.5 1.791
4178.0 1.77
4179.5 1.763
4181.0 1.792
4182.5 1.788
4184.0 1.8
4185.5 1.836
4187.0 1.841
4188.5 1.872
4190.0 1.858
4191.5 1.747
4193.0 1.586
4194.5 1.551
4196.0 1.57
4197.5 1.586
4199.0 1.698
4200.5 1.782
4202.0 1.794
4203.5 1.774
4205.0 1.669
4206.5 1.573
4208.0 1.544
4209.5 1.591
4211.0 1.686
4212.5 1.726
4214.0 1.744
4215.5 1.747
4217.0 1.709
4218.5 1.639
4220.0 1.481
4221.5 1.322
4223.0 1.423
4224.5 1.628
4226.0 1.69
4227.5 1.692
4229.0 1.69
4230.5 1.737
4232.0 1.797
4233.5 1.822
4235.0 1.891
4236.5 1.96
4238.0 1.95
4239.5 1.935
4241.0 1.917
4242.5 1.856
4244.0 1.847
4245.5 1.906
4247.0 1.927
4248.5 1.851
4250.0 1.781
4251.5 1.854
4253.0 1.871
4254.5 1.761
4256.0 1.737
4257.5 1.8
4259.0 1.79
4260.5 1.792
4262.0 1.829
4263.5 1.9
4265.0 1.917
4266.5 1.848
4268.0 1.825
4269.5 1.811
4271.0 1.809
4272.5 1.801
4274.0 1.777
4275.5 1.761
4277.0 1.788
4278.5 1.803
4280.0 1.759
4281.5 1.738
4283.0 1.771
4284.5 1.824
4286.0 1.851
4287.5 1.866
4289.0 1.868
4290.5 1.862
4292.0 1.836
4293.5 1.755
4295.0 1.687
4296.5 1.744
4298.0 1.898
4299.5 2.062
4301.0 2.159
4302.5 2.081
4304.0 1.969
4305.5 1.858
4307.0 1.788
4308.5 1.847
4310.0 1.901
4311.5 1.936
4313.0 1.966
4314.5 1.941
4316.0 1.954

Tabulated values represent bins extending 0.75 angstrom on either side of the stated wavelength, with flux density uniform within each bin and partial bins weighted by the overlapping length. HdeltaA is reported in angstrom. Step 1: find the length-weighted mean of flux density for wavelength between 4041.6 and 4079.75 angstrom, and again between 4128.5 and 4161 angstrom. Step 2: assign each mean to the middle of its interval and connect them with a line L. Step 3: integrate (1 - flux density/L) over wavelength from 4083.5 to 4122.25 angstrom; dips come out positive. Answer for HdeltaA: -0.7 angstrom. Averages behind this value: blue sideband 1.82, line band 1.81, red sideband 1.74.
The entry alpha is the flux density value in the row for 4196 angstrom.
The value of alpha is 1.57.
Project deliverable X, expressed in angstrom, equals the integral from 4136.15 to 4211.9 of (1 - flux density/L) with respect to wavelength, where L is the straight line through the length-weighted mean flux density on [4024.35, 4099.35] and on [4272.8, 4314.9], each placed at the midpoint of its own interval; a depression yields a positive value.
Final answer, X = 4.85 angstrom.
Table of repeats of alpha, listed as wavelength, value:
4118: 1.982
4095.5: 1.888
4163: 1.715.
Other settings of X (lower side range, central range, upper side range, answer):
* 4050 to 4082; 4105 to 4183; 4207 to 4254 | 2.5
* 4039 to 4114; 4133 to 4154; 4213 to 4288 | 1.3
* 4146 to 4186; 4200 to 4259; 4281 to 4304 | 2.1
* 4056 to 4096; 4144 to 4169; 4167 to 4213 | 0.2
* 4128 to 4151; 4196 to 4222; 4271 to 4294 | 1.6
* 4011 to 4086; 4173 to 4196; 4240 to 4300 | 0.8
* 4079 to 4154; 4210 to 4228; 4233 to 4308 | 2.0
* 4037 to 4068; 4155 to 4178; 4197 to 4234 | -0.7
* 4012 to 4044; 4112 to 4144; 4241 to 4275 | 0.7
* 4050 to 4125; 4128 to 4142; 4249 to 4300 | 0.7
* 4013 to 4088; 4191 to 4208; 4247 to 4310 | 1.6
